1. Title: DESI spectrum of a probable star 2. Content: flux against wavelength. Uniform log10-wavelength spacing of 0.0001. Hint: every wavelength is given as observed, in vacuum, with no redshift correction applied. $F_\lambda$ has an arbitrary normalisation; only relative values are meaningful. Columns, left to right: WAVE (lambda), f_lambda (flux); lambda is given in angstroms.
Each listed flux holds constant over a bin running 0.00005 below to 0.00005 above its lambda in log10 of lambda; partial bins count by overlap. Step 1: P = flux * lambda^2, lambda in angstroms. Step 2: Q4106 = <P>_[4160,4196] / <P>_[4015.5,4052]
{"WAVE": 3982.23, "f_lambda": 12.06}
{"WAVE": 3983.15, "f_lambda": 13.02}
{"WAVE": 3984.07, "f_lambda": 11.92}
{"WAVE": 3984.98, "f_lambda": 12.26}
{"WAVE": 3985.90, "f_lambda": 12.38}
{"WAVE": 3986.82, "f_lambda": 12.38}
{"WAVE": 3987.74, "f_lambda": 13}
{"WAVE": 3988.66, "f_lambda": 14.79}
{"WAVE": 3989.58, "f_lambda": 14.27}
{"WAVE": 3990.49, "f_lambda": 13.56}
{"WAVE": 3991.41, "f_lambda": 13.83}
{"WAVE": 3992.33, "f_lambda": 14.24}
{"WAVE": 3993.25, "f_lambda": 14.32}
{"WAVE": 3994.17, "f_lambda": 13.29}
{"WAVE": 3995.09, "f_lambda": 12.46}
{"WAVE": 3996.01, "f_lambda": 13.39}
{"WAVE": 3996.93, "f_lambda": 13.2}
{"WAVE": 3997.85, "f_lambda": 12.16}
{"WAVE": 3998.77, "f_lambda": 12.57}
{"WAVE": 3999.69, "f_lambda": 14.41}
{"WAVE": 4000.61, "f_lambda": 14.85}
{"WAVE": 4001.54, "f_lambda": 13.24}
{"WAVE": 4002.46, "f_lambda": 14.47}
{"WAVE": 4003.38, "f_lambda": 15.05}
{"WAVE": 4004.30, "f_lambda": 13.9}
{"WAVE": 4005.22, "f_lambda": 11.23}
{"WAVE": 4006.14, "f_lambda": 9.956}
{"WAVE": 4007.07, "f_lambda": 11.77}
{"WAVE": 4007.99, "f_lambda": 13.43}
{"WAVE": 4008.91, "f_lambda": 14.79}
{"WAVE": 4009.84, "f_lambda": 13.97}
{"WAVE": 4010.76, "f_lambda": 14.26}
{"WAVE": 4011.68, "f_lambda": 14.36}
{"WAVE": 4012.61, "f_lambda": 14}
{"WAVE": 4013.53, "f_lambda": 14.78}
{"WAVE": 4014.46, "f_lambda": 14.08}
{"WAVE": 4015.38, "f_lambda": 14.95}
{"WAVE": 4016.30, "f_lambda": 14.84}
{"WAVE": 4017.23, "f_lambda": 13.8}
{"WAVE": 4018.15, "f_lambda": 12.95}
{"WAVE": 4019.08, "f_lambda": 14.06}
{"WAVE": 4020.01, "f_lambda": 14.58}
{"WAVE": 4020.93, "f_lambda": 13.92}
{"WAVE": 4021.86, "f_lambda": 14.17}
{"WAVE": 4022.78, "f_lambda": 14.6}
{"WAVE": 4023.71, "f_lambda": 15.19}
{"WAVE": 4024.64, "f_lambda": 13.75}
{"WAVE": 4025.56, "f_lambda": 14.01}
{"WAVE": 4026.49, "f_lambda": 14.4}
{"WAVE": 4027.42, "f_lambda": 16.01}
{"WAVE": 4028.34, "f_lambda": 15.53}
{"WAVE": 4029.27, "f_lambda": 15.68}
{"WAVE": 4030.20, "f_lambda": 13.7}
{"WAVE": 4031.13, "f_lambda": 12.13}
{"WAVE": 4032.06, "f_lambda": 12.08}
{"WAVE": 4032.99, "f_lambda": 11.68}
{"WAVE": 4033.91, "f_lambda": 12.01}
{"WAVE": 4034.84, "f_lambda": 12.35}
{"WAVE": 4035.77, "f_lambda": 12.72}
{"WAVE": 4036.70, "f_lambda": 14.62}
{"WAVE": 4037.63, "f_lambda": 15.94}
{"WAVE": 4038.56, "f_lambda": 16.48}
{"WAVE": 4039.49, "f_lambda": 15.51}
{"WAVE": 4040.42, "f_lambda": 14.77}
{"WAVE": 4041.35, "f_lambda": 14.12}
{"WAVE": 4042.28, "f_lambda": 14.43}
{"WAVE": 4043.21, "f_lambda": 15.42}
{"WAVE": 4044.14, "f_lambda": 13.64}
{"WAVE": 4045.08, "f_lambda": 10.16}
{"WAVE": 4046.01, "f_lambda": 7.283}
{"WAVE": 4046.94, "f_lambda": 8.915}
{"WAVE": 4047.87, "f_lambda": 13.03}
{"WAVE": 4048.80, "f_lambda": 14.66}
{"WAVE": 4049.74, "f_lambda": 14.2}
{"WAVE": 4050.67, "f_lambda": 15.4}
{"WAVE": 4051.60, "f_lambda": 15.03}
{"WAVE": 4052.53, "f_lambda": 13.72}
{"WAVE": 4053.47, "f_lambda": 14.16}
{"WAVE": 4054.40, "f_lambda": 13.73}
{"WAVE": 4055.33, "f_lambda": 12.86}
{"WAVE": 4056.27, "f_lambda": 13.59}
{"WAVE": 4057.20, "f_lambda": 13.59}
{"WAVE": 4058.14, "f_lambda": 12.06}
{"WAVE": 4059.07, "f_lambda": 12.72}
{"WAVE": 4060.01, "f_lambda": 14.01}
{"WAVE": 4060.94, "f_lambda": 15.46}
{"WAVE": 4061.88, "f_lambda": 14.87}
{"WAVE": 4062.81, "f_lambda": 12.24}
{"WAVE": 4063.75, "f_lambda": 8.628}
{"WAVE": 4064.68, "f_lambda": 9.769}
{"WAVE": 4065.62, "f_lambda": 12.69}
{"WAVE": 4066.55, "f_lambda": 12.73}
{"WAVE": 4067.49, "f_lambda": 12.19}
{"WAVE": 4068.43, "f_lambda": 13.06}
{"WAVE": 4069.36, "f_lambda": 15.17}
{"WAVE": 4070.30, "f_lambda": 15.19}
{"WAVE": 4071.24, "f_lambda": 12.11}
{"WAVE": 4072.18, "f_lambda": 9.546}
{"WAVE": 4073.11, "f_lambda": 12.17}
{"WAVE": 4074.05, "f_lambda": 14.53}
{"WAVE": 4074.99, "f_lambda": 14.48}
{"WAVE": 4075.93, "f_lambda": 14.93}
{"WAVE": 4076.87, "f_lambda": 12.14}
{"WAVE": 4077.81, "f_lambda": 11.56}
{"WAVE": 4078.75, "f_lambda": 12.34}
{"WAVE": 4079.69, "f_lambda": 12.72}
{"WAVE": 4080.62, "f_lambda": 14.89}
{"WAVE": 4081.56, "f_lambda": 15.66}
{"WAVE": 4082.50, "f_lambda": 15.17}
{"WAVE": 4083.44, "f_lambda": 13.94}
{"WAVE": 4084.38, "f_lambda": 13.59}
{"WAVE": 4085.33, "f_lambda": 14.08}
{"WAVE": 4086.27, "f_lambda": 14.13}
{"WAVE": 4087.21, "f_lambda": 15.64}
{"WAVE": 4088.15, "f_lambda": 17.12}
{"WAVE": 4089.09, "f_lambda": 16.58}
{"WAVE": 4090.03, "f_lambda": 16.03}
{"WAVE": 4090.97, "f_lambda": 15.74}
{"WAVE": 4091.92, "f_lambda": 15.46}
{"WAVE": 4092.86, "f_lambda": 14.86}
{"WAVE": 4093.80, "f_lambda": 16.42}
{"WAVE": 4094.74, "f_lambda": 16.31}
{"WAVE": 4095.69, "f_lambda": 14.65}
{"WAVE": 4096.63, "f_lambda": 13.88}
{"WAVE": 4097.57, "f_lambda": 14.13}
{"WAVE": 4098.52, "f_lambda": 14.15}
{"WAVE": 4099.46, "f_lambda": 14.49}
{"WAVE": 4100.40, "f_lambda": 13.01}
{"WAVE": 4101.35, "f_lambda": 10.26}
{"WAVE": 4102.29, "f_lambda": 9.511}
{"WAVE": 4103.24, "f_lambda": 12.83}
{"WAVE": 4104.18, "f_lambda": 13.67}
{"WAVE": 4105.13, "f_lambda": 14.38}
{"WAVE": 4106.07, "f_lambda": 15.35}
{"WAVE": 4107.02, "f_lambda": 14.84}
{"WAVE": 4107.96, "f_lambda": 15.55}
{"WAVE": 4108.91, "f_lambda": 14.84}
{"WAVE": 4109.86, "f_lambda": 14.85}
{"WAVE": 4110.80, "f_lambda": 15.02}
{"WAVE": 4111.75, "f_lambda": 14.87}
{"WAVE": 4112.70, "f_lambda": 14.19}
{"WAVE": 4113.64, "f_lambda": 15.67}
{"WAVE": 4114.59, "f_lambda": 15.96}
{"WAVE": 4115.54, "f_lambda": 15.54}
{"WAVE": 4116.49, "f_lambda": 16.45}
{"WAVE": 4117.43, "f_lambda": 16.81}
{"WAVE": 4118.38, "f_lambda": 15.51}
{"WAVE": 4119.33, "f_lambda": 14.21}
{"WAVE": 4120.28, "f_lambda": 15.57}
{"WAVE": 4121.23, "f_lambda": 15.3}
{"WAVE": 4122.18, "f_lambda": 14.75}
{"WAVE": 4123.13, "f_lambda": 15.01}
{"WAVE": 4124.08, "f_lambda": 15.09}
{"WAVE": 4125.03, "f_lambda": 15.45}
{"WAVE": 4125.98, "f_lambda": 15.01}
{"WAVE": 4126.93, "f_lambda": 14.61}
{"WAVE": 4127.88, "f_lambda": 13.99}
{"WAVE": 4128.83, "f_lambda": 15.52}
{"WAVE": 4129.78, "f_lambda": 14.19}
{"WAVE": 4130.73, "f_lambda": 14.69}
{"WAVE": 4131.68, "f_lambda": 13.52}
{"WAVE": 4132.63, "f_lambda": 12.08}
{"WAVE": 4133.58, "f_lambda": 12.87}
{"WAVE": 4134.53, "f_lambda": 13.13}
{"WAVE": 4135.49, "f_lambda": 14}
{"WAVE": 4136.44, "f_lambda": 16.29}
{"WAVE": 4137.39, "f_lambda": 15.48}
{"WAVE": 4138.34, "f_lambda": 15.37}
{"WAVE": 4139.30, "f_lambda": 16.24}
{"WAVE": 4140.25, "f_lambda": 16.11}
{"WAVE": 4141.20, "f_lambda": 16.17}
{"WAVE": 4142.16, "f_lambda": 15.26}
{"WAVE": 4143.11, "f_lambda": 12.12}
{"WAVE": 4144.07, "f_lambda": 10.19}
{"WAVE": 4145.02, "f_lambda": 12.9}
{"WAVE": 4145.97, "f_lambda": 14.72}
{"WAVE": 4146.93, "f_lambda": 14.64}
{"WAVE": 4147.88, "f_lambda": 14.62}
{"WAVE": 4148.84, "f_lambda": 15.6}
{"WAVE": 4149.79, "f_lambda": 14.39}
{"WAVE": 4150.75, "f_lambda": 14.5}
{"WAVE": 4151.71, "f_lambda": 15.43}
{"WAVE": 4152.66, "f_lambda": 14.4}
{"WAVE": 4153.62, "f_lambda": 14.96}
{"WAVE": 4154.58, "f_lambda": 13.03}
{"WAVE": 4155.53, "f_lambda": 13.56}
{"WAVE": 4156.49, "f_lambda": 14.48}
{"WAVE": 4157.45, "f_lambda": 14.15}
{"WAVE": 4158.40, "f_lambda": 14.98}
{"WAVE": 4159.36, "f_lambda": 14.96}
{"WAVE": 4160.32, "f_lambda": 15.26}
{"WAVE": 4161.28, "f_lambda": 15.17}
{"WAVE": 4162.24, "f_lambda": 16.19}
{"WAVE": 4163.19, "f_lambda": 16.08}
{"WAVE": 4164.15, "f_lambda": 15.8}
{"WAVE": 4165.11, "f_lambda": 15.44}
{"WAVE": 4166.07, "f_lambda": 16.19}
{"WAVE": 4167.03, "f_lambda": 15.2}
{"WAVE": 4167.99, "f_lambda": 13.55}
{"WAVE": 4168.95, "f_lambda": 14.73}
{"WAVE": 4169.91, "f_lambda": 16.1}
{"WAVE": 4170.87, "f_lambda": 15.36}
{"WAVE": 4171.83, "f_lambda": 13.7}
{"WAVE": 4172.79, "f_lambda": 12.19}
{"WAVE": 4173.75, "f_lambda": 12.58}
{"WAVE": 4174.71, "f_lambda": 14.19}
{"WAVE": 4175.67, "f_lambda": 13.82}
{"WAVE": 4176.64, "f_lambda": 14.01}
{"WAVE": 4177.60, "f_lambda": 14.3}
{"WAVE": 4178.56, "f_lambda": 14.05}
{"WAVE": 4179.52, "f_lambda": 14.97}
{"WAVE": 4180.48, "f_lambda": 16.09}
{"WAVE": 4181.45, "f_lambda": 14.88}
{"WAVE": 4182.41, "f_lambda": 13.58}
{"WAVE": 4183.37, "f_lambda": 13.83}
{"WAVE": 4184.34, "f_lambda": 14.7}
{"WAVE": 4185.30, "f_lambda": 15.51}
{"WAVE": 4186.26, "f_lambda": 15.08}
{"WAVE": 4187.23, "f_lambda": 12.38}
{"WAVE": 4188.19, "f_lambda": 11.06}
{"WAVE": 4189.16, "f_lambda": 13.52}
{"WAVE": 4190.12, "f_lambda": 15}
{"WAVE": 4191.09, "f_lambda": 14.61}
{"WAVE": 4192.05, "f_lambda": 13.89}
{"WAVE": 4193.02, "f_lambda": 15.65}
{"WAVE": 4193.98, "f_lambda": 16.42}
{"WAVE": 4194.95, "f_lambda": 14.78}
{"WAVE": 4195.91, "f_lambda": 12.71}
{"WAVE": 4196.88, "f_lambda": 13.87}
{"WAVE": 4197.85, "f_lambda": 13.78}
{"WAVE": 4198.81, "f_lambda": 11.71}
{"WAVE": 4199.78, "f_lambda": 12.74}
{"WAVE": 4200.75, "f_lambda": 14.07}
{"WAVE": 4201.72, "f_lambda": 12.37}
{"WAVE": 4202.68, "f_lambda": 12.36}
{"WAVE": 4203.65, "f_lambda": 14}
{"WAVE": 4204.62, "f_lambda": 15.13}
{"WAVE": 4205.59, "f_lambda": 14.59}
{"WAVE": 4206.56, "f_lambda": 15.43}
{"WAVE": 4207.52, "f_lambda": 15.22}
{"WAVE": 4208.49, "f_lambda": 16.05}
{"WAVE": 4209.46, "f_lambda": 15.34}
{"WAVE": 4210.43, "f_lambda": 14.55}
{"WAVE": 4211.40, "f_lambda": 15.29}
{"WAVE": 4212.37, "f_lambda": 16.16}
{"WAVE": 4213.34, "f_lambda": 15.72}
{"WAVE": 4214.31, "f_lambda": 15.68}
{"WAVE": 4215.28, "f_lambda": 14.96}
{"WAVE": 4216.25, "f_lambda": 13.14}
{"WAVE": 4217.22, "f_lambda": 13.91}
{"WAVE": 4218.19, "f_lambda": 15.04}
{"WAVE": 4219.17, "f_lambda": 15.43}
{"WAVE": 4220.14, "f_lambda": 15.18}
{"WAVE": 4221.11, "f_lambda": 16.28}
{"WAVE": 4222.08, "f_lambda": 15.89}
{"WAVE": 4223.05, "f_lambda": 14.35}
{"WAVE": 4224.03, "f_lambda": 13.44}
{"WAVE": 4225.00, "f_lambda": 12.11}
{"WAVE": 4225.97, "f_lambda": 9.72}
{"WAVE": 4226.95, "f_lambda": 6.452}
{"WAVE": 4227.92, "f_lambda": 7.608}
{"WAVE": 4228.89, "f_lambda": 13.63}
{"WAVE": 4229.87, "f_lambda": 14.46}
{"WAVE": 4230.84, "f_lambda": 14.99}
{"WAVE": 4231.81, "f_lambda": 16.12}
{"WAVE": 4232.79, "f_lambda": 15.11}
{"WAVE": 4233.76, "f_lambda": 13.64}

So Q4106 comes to 1.13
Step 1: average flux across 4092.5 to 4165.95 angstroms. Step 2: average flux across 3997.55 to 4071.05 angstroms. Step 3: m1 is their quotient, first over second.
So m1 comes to 1.08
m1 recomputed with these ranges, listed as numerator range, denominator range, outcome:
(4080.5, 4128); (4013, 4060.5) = 1.08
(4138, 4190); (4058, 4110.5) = 1.05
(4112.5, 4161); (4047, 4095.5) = 1.06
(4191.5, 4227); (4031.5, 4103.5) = 1.05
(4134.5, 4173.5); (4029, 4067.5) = 1.11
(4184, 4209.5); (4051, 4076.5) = 1.07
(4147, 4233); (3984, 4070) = 1.06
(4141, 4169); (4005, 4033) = 1.05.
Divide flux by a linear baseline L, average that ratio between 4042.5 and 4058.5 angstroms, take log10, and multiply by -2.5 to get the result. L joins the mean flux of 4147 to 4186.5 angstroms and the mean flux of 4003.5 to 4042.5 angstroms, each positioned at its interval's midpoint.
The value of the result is 0.08 mag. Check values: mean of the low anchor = 13.9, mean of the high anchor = 14.7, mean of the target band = 13.1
